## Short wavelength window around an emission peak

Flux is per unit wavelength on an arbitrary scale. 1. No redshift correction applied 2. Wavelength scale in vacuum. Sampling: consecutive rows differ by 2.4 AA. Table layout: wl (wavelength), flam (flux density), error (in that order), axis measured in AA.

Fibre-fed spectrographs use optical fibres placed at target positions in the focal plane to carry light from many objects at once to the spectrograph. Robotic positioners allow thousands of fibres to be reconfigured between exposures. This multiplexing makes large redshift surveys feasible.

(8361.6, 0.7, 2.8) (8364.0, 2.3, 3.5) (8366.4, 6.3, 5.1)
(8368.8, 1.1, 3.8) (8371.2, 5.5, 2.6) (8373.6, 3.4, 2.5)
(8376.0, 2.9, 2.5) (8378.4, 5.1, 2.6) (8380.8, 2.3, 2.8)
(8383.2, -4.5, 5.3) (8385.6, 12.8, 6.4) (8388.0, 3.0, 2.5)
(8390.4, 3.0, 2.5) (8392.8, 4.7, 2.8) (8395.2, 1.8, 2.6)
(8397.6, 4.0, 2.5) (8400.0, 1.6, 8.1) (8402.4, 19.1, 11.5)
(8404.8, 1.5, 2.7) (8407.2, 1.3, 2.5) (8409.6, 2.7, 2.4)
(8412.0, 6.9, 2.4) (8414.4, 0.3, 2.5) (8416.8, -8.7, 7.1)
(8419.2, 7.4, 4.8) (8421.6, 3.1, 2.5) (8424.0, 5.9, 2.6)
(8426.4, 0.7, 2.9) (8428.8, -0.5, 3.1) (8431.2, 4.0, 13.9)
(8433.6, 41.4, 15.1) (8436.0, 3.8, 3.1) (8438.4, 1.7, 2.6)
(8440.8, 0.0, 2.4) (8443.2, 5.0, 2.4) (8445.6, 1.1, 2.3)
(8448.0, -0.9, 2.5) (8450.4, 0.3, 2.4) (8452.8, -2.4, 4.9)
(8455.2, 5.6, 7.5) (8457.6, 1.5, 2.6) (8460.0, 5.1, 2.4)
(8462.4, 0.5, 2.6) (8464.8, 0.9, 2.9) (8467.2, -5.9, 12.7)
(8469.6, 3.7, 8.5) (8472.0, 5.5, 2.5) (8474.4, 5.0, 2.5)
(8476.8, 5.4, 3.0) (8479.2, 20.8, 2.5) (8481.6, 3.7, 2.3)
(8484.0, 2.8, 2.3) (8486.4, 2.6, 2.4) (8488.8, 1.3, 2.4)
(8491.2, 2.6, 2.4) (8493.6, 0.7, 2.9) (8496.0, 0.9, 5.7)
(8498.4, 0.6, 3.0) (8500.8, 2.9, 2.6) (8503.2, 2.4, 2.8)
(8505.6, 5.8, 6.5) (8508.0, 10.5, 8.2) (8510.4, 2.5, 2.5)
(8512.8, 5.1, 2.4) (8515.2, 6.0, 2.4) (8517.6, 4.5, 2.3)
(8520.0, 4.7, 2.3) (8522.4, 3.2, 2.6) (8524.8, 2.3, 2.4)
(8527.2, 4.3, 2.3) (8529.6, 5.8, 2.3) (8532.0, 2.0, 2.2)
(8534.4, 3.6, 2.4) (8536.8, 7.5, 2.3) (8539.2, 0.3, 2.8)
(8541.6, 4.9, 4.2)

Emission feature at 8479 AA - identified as Halpha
